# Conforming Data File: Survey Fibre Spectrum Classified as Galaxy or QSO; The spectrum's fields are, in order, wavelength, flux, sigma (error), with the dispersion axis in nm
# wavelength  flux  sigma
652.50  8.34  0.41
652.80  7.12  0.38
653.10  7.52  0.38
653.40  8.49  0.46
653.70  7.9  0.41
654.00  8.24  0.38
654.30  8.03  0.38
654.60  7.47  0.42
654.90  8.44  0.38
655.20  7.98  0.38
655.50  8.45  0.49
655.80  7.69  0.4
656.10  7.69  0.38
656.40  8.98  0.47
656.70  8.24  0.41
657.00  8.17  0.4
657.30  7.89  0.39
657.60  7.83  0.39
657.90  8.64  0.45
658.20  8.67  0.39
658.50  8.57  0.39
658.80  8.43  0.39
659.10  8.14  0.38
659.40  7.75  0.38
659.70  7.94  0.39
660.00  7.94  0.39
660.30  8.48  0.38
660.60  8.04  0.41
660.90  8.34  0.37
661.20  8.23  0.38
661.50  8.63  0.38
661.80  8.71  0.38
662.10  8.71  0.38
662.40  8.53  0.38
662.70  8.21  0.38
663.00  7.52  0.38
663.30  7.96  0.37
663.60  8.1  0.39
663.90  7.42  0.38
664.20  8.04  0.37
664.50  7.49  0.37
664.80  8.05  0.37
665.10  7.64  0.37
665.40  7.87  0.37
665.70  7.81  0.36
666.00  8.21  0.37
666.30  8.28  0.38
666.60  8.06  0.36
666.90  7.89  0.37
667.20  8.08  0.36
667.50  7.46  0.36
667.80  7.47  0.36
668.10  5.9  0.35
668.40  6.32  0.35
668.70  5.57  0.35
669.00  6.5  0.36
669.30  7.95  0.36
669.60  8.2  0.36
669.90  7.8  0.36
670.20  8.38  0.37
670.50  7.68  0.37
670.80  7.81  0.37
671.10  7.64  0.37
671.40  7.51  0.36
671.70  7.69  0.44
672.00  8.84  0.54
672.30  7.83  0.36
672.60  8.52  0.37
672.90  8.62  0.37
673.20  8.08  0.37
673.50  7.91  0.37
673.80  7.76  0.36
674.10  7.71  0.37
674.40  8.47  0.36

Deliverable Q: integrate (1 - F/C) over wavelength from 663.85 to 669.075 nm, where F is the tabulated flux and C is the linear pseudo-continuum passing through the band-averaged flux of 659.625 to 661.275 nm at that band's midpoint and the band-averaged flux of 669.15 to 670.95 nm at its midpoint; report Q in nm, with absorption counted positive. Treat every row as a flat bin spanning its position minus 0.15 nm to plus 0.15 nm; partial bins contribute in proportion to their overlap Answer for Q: 0.38 nm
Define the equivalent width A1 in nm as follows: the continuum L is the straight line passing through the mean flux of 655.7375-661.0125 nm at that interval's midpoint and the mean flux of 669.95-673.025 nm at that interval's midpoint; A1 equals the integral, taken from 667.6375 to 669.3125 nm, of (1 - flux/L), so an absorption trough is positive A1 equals 0.32 nm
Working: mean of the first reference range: 8.2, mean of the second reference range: 8.04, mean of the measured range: 6.52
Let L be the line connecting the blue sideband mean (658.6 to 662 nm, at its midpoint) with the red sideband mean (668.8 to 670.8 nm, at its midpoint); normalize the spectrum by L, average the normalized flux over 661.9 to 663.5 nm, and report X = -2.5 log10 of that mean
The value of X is -0.01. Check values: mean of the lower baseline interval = 8.25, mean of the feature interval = 8.2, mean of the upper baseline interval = 7.7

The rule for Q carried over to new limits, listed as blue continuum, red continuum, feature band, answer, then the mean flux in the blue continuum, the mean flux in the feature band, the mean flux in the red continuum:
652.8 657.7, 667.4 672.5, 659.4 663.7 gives -0.24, 8.04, 8.22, 7.45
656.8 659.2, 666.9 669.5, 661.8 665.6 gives -0.21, 8.29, 7.99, 6.99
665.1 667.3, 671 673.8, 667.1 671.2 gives 0.36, 8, 7.33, 8.06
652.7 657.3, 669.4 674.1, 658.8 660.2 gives 0.00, 8.03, 8.01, 8.01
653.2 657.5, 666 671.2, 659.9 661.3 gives -0.06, 8.11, 8.21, 7.49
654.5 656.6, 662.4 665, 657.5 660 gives -0.07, 8.12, 8.24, 7.88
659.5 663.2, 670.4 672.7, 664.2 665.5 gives 0.06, 8.26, 7.79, 7.93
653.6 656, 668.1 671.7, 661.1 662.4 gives -0.15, 8.02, 8.58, 7.35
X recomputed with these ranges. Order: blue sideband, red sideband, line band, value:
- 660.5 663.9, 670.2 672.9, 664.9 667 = 0.023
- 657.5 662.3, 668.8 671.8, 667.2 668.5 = 0.129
